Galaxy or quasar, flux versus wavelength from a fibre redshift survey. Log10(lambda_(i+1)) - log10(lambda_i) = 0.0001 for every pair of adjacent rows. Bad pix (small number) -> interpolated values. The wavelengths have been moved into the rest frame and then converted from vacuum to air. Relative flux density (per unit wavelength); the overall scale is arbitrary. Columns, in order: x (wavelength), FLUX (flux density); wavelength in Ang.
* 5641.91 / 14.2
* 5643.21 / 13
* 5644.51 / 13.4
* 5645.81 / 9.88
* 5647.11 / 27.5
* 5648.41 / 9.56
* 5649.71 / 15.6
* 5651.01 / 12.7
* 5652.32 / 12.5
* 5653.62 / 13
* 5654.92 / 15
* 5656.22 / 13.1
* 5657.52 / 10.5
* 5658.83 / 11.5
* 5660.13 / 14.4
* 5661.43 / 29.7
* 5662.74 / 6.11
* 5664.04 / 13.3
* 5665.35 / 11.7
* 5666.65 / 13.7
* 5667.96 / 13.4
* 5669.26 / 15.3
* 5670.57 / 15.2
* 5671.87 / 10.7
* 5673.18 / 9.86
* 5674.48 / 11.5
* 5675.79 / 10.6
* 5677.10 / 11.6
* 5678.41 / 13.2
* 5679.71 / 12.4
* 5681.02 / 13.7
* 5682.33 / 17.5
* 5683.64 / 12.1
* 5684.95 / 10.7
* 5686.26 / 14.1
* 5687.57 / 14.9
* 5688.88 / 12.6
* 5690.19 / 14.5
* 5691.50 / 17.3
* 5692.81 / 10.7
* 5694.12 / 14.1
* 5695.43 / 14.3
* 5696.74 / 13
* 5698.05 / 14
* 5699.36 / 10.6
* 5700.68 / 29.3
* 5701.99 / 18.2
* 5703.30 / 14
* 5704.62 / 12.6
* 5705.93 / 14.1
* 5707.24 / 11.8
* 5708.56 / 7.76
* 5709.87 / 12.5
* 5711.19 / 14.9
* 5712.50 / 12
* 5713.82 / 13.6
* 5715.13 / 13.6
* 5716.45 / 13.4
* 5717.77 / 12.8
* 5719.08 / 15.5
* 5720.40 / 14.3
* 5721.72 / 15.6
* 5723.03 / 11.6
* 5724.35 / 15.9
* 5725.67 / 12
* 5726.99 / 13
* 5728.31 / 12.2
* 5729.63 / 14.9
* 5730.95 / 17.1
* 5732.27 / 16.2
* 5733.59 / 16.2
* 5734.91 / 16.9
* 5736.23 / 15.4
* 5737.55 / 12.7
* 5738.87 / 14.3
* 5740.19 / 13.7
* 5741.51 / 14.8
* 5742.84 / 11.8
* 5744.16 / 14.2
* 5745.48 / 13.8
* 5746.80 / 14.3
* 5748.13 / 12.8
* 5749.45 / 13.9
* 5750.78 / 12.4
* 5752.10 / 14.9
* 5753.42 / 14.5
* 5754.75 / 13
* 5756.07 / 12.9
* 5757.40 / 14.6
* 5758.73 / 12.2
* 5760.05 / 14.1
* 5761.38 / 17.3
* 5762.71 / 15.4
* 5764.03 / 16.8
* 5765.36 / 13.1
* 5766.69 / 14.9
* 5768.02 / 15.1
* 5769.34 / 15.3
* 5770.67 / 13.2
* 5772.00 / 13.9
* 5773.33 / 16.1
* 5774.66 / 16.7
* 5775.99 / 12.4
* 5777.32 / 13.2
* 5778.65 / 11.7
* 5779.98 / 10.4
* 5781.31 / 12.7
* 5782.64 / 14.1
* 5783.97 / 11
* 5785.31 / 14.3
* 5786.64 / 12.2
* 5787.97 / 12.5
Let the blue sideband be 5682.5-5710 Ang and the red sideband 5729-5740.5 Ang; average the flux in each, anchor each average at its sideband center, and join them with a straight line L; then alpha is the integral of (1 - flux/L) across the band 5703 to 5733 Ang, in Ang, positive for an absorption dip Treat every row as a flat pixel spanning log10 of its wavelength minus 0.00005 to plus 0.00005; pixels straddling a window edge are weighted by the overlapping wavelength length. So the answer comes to 2.52 Ang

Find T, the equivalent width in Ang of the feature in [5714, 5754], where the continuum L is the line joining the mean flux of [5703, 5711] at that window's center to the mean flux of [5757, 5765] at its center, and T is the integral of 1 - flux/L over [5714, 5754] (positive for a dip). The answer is -1.7 Ang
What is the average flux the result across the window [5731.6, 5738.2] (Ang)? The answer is 15.5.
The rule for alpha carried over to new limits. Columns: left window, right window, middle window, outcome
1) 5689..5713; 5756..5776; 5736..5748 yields 0.6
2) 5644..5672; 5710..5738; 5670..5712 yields 1.8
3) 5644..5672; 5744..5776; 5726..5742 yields -0.5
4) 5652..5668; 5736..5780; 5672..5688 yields 1.4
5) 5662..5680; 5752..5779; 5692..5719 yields -2.1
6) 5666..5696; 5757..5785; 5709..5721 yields 0.0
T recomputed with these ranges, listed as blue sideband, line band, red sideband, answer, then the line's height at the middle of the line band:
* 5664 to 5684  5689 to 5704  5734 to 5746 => -2.27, 13.3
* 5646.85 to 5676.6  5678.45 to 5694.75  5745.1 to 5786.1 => -0.06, 13.6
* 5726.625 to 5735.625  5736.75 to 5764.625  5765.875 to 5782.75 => 1.11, 14.6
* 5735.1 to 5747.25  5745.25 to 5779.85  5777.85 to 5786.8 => -2.58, 13.2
